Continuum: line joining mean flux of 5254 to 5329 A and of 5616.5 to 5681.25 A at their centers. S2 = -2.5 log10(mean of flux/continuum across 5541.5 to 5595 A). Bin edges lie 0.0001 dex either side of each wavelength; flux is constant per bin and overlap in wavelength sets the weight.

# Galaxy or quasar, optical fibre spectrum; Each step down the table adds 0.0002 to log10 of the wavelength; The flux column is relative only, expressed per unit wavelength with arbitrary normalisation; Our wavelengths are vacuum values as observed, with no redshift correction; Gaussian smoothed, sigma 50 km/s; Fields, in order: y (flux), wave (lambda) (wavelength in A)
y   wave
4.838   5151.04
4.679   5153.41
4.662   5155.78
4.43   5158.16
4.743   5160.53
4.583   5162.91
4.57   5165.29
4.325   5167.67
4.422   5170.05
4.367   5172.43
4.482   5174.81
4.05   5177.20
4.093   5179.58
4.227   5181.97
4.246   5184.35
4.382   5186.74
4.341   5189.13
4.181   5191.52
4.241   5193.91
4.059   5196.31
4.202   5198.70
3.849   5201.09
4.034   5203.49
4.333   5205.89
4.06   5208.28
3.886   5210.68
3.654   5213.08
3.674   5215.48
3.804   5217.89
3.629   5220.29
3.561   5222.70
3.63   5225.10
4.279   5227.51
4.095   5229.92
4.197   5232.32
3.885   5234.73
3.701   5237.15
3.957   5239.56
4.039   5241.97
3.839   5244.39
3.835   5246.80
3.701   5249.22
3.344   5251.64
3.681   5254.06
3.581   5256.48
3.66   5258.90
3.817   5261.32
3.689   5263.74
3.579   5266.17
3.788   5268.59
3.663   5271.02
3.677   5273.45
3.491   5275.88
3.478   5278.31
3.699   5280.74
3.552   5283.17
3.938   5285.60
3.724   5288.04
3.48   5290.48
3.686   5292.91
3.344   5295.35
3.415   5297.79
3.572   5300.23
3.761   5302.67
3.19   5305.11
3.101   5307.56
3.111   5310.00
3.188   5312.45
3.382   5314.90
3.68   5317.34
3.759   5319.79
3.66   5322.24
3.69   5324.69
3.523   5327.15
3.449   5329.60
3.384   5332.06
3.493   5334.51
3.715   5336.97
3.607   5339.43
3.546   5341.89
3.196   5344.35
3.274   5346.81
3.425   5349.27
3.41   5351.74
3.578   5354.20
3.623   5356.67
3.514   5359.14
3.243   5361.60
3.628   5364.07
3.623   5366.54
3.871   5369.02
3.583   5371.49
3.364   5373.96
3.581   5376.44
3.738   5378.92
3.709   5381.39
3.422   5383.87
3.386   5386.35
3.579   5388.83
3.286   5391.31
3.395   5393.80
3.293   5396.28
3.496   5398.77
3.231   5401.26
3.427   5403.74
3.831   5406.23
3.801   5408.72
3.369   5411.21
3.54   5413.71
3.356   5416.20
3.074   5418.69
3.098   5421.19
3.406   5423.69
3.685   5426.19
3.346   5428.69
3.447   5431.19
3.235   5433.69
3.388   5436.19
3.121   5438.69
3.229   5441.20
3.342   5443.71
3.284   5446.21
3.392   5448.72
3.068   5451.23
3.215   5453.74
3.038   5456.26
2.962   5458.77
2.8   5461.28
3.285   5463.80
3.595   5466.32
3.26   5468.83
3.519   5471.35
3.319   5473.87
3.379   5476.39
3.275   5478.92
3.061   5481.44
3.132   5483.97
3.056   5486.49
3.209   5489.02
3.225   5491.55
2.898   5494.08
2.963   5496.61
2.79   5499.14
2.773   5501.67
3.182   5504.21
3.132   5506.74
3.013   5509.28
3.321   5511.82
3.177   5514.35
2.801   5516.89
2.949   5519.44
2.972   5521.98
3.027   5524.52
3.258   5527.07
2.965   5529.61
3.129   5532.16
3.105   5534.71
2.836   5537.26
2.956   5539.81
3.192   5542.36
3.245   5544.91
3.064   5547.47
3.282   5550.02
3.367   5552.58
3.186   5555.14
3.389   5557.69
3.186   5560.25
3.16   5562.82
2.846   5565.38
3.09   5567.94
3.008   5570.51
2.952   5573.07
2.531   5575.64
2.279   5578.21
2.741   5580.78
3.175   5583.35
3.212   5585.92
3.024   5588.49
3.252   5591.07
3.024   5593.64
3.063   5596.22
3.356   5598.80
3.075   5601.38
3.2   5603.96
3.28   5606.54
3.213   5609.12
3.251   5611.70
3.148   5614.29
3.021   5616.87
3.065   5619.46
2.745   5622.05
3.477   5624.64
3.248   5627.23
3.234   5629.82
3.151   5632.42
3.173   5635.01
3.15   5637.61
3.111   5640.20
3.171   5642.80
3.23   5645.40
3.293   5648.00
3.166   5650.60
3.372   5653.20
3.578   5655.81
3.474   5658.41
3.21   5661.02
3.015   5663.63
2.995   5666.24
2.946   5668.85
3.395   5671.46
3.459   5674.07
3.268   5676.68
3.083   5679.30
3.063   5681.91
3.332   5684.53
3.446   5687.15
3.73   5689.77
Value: 0.08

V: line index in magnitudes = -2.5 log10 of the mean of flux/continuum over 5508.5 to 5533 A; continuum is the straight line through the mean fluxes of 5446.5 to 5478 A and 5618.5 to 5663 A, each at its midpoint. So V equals 0.059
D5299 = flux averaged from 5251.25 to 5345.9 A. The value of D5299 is 3.55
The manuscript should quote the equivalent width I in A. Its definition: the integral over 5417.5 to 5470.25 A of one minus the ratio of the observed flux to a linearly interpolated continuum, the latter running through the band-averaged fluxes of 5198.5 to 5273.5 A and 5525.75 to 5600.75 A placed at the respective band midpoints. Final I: 1.4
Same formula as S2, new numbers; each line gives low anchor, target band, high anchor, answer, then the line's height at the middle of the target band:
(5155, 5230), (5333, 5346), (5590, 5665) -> 0.10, 3.83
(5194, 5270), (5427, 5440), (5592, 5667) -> 0.06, 3.51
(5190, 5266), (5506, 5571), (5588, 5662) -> 0.08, 3.35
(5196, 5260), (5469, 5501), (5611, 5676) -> 0.10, 3.45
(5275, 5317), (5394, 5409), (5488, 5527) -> -0.07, 3.26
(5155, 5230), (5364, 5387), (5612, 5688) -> 0.05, 3.78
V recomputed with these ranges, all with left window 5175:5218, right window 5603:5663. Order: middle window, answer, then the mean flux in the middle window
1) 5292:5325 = 0.12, 3.46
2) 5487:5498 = 0.14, 3.07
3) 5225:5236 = -0.01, 4.05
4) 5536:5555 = 0.08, 3.14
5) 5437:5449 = 0.10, 3.27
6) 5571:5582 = 0.25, 2.65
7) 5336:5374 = 0.08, 3.52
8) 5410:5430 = 0.09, 3.36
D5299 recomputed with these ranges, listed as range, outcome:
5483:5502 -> 3.02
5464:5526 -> 3.13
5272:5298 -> 3.6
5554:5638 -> 3.09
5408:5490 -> 3.28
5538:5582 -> 3.03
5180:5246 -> 4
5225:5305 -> 3.71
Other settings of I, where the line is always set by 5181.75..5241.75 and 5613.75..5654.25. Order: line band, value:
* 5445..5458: 1.3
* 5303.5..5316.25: 2.0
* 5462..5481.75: 0.9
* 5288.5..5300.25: 1.0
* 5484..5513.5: 3.3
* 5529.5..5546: 1.4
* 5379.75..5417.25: 1.6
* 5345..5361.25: 1.2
